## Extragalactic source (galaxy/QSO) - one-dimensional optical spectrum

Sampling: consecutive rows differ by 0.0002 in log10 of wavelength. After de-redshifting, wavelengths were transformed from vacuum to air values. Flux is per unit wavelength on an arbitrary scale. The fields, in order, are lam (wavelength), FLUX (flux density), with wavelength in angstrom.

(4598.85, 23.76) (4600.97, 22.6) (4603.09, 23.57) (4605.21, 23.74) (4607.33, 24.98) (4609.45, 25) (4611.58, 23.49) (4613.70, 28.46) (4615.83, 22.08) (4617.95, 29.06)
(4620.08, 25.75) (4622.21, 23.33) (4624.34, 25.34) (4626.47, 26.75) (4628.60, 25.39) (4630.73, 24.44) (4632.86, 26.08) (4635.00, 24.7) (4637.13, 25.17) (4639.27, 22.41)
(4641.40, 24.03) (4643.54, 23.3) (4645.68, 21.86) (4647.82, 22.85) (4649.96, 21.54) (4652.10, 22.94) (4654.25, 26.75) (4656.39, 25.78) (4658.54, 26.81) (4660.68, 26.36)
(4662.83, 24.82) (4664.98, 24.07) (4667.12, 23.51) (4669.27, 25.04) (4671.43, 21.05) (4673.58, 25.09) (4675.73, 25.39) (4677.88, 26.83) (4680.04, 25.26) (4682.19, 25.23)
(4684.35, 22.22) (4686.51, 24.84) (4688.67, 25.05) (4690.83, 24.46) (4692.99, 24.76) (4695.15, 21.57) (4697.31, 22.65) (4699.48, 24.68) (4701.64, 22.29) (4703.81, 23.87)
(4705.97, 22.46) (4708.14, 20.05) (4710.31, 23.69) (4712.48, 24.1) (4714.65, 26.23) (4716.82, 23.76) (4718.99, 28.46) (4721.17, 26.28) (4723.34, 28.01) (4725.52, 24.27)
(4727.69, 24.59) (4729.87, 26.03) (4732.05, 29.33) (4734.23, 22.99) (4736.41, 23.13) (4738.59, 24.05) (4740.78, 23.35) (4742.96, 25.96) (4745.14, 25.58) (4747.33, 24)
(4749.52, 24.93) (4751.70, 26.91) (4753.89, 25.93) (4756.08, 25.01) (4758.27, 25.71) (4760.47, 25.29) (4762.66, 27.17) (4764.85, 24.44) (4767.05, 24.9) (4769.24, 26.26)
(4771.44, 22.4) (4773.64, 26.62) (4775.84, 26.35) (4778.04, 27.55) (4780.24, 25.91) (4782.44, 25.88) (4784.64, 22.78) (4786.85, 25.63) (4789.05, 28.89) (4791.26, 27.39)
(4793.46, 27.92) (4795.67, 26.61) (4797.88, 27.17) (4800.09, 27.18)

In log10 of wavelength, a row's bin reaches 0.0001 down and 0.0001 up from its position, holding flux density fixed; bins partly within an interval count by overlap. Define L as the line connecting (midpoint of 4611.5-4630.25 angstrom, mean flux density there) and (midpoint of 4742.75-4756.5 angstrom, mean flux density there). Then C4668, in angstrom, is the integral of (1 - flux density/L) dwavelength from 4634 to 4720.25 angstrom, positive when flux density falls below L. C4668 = 4.7 angstrom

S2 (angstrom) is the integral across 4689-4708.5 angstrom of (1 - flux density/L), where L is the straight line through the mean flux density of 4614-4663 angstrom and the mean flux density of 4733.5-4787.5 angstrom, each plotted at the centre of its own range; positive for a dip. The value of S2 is 1.4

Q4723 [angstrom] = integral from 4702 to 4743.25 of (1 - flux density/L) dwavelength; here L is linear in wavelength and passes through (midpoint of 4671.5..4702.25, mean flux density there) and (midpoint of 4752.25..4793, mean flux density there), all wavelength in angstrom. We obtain 0.3 angstrom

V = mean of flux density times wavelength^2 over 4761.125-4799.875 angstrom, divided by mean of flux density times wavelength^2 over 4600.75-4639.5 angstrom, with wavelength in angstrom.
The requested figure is 1.1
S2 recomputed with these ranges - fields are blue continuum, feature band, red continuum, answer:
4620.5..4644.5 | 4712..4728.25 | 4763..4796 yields -0.23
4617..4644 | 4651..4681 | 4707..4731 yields 0.11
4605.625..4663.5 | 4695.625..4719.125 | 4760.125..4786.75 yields 1.45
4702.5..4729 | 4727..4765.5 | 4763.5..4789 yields -0.28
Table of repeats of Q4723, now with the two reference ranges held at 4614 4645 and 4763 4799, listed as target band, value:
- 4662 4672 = 0.5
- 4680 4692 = 0.4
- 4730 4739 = 0.2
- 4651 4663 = -0.2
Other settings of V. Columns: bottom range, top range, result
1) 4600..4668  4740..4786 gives 1.09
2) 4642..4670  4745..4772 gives 1.09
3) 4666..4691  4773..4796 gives 1.13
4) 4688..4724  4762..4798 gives 1.11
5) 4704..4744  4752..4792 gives 1.06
